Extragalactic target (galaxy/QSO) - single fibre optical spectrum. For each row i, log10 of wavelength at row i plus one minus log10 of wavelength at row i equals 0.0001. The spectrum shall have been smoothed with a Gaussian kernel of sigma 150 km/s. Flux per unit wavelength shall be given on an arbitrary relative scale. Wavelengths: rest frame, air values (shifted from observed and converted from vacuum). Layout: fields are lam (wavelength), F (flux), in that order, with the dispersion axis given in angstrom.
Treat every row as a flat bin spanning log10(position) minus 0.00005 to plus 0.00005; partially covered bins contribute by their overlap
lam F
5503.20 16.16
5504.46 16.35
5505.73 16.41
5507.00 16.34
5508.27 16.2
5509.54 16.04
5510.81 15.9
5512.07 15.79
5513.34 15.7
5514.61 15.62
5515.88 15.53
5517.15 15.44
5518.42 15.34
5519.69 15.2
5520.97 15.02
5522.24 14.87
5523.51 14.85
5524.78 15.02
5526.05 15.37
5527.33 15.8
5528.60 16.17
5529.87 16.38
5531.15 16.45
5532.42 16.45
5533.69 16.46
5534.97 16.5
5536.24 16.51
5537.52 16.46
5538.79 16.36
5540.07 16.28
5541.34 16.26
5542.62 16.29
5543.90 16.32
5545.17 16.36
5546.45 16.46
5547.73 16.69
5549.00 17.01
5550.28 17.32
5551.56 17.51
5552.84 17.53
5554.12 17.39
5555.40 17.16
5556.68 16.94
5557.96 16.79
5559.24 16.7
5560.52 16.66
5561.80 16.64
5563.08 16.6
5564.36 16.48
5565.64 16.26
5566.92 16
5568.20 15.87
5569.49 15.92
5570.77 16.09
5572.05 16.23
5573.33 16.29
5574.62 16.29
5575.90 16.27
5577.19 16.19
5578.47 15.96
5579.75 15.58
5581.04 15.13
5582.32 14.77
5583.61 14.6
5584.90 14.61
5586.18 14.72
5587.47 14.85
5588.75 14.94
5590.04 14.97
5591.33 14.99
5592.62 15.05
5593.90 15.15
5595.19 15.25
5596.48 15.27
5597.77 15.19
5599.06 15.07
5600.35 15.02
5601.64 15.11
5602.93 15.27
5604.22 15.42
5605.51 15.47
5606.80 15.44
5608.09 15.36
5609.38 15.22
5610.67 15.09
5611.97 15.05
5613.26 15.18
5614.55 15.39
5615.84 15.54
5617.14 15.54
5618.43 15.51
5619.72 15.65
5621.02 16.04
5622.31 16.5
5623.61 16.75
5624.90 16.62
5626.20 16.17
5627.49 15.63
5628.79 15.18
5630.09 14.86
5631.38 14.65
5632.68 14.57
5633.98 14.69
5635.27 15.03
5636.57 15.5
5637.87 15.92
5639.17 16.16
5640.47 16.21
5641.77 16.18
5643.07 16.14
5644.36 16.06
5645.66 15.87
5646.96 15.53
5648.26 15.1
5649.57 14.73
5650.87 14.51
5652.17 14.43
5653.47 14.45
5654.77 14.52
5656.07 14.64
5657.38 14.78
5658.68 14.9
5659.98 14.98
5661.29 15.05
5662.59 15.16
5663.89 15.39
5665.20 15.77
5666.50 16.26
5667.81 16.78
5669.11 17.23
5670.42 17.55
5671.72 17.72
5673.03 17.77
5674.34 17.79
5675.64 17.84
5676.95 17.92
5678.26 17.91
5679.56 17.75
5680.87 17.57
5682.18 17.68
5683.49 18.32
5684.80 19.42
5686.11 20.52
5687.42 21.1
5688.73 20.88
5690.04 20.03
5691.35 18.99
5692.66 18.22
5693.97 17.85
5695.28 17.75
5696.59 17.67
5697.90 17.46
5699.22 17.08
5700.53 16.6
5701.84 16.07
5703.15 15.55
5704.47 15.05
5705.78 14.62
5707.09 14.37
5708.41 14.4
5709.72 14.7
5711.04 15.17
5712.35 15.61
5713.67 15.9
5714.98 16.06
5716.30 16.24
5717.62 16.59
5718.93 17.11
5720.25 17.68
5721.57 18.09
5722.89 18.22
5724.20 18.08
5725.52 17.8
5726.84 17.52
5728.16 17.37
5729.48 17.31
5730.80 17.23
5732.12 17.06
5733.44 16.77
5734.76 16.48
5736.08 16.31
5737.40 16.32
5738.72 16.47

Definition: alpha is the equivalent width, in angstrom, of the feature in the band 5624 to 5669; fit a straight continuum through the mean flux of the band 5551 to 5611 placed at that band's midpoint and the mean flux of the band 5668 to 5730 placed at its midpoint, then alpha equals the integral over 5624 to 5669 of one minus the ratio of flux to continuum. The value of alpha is 3.4 angstrom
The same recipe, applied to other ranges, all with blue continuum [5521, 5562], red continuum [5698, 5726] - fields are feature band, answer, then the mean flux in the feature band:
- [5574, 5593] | 1.3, 15.3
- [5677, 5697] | -3.1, 18.8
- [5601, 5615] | 0.9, 15.3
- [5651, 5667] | 1.3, 15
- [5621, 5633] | 0.5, 15.7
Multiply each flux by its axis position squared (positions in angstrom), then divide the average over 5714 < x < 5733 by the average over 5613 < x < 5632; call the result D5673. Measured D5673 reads 1.1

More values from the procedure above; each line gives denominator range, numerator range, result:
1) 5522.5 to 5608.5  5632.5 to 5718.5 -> 1.07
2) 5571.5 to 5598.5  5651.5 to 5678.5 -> 1.08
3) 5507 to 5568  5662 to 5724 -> 1.12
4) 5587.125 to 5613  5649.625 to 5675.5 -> 1.07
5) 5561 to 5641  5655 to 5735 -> 1.13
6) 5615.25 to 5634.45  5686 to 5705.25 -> 1.18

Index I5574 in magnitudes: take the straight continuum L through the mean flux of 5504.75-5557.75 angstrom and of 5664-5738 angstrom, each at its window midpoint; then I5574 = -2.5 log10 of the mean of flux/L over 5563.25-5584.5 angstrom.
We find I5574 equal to 0.039 mag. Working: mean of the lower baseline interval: 16.2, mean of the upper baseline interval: 17.2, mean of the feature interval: 15.9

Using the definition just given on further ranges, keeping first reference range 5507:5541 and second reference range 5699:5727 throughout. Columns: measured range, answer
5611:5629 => 0.02 mag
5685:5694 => -0.22 mag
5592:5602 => 0.06 mag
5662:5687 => -0.09 mag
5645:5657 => 0.09 mag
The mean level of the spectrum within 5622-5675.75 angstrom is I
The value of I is 15.7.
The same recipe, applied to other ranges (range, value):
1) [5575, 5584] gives 15.6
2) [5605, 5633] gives 15.5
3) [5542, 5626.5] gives 15.9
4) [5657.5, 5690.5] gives 17.5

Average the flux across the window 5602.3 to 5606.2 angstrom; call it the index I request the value 15.4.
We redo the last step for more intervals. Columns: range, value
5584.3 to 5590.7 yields 14.8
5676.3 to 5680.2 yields 17.9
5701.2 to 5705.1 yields 15.5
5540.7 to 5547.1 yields 16.3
